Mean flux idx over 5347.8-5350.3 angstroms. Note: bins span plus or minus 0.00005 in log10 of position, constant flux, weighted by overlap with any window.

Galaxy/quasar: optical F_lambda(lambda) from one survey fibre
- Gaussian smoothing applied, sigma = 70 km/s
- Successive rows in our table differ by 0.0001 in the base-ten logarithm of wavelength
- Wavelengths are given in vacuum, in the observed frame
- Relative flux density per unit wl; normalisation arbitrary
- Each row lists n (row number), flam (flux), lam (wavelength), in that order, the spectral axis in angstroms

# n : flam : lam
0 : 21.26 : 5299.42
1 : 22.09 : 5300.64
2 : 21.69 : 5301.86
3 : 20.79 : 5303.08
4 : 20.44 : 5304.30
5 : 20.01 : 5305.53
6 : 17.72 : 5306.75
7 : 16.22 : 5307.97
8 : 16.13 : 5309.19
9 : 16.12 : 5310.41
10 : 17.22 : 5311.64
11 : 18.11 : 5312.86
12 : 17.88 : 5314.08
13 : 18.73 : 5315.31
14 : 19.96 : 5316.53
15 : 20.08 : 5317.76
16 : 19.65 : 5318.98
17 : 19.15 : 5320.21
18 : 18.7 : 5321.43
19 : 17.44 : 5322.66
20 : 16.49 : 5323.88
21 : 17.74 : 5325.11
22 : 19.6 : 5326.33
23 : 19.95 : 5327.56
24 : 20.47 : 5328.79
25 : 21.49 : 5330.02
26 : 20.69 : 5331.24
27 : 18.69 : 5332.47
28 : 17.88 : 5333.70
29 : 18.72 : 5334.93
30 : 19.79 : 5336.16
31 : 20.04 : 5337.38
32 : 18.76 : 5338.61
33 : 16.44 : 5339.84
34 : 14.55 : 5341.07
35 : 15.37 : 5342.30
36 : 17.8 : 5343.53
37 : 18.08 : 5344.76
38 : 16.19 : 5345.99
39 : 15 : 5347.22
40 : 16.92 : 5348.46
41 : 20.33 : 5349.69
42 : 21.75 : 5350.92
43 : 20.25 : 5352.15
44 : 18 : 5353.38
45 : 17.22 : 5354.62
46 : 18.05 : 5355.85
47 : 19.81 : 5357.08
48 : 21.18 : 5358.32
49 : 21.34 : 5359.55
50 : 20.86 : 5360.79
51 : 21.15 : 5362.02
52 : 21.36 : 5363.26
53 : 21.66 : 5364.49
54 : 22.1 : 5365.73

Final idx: 18.5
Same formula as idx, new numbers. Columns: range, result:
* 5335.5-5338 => 19.9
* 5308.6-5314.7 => 17.1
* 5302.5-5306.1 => 20.4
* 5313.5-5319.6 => 19.2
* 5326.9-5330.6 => 20.6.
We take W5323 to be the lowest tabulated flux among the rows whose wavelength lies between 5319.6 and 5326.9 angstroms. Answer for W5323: 16.49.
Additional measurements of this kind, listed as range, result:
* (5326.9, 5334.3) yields 17.88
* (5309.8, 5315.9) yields 16.12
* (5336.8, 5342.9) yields 14.55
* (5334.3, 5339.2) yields 18.72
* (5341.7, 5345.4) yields 15.37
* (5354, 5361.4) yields 17.22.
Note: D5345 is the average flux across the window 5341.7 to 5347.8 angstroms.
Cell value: 16.5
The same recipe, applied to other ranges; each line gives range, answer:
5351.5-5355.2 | 18.5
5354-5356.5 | 17.7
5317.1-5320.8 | 19.6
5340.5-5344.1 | 15.9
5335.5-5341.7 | 17.9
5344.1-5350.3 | 17.3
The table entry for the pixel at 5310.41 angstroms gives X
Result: 16.12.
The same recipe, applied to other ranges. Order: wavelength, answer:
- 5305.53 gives 20.01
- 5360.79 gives 20.86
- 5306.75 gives 17.72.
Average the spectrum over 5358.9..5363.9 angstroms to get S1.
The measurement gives 21.2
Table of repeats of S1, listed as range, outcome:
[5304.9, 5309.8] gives 17.5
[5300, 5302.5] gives 21.9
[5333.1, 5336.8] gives 18.8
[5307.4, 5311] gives 16.2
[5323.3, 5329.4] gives 18.8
